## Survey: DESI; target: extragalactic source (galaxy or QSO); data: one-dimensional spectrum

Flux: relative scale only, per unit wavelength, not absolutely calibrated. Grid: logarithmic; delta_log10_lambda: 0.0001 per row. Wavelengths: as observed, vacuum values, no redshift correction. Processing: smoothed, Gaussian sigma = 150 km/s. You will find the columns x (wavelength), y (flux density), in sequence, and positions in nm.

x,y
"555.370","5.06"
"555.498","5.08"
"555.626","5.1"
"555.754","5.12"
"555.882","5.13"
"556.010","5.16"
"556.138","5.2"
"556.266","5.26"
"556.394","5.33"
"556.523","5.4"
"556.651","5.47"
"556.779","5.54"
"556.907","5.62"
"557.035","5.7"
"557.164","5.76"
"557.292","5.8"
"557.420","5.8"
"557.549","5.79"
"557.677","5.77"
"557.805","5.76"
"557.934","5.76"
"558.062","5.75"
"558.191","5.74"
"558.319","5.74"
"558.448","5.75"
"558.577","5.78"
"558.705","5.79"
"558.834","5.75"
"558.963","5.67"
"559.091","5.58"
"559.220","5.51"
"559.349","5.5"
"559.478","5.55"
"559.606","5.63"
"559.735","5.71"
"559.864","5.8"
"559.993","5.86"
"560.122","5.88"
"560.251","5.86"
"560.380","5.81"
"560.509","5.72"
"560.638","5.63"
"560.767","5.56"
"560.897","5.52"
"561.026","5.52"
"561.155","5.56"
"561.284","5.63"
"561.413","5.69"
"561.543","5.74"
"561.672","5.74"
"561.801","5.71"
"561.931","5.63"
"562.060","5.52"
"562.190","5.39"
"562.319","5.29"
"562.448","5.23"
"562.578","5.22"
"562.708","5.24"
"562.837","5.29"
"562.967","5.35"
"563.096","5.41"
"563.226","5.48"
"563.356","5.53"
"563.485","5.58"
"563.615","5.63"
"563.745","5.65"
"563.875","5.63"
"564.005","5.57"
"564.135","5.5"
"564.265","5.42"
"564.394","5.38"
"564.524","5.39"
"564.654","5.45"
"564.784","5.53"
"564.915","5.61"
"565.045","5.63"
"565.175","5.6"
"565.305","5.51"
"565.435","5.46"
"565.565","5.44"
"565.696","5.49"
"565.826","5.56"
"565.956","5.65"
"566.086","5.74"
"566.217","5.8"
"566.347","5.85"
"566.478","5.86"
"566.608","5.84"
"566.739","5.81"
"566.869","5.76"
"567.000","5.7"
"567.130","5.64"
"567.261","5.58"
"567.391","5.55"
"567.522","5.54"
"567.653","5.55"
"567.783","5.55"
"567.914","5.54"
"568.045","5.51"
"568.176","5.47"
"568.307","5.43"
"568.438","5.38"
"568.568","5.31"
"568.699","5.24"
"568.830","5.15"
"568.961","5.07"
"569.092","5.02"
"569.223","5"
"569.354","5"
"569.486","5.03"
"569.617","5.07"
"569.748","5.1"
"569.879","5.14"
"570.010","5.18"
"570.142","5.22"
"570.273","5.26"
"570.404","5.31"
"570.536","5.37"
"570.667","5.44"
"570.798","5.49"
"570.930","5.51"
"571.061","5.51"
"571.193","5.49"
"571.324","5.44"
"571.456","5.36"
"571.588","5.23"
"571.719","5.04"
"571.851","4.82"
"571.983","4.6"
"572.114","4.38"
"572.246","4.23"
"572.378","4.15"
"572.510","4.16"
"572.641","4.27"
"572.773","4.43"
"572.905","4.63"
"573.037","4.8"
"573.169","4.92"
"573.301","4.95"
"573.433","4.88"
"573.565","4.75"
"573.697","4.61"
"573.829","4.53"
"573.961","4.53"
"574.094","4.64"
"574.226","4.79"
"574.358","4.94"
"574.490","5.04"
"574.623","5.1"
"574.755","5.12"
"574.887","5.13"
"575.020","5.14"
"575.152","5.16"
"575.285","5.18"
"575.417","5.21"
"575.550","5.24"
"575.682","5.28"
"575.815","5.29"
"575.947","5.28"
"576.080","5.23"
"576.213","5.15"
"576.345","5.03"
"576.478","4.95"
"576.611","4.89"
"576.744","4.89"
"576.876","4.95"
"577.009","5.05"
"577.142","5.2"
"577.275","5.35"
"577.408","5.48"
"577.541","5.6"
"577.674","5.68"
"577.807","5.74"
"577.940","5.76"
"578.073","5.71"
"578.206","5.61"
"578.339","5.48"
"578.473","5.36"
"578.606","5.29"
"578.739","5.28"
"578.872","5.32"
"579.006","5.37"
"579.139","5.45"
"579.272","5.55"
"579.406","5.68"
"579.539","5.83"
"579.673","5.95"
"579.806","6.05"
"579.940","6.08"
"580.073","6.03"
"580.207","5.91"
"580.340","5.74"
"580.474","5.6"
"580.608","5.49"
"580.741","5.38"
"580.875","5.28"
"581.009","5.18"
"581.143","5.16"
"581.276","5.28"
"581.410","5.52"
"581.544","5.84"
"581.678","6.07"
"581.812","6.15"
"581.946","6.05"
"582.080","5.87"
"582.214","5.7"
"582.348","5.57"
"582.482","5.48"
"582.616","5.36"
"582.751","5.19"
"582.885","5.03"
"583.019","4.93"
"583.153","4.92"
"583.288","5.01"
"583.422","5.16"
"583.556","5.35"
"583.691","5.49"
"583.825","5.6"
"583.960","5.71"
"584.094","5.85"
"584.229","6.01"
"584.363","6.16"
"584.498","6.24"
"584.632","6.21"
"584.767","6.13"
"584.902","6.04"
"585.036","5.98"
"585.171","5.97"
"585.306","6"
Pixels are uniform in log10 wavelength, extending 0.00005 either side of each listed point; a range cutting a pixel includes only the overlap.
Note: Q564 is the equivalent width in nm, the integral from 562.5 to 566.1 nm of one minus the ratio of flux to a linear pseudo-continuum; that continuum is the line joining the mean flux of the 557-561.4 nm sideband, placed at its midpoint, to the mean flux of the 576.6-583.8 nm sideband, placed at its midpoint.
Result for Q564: 0.10 nm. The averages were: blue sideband 5.7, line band 5.49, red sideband 5.49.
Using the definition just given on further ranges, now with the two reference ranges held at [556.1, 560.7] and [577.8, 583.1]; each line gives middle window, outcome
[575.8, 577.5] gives 0.139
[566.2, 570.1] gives 0.148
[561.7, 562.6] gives 0.032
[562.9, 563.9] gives 0.021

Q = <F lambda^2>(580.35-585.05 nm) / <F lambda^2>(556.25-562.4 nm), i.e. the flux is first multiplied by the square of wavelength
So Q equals 1.07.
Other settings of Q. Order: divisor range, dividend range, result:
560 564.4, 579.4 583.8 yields 1.07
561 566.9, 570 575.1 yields 0.91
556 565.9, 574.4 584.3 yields 1.04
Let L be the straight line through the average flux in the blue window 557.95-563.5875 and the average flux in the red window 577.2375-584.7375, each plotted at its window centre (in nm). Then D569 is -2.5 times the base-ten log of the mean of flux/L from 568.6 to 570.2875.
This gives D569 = 0.10 mag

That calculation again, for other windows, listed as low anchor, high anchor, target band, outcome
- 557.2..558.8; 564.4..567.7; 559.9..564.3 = 0.03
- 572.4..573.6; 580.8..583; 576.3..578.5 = -0.05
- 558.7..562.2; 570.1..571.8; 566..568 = -0.04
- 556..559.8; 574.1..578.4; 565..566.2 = -0.02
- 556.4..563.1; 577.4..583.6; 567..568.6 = 0.01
